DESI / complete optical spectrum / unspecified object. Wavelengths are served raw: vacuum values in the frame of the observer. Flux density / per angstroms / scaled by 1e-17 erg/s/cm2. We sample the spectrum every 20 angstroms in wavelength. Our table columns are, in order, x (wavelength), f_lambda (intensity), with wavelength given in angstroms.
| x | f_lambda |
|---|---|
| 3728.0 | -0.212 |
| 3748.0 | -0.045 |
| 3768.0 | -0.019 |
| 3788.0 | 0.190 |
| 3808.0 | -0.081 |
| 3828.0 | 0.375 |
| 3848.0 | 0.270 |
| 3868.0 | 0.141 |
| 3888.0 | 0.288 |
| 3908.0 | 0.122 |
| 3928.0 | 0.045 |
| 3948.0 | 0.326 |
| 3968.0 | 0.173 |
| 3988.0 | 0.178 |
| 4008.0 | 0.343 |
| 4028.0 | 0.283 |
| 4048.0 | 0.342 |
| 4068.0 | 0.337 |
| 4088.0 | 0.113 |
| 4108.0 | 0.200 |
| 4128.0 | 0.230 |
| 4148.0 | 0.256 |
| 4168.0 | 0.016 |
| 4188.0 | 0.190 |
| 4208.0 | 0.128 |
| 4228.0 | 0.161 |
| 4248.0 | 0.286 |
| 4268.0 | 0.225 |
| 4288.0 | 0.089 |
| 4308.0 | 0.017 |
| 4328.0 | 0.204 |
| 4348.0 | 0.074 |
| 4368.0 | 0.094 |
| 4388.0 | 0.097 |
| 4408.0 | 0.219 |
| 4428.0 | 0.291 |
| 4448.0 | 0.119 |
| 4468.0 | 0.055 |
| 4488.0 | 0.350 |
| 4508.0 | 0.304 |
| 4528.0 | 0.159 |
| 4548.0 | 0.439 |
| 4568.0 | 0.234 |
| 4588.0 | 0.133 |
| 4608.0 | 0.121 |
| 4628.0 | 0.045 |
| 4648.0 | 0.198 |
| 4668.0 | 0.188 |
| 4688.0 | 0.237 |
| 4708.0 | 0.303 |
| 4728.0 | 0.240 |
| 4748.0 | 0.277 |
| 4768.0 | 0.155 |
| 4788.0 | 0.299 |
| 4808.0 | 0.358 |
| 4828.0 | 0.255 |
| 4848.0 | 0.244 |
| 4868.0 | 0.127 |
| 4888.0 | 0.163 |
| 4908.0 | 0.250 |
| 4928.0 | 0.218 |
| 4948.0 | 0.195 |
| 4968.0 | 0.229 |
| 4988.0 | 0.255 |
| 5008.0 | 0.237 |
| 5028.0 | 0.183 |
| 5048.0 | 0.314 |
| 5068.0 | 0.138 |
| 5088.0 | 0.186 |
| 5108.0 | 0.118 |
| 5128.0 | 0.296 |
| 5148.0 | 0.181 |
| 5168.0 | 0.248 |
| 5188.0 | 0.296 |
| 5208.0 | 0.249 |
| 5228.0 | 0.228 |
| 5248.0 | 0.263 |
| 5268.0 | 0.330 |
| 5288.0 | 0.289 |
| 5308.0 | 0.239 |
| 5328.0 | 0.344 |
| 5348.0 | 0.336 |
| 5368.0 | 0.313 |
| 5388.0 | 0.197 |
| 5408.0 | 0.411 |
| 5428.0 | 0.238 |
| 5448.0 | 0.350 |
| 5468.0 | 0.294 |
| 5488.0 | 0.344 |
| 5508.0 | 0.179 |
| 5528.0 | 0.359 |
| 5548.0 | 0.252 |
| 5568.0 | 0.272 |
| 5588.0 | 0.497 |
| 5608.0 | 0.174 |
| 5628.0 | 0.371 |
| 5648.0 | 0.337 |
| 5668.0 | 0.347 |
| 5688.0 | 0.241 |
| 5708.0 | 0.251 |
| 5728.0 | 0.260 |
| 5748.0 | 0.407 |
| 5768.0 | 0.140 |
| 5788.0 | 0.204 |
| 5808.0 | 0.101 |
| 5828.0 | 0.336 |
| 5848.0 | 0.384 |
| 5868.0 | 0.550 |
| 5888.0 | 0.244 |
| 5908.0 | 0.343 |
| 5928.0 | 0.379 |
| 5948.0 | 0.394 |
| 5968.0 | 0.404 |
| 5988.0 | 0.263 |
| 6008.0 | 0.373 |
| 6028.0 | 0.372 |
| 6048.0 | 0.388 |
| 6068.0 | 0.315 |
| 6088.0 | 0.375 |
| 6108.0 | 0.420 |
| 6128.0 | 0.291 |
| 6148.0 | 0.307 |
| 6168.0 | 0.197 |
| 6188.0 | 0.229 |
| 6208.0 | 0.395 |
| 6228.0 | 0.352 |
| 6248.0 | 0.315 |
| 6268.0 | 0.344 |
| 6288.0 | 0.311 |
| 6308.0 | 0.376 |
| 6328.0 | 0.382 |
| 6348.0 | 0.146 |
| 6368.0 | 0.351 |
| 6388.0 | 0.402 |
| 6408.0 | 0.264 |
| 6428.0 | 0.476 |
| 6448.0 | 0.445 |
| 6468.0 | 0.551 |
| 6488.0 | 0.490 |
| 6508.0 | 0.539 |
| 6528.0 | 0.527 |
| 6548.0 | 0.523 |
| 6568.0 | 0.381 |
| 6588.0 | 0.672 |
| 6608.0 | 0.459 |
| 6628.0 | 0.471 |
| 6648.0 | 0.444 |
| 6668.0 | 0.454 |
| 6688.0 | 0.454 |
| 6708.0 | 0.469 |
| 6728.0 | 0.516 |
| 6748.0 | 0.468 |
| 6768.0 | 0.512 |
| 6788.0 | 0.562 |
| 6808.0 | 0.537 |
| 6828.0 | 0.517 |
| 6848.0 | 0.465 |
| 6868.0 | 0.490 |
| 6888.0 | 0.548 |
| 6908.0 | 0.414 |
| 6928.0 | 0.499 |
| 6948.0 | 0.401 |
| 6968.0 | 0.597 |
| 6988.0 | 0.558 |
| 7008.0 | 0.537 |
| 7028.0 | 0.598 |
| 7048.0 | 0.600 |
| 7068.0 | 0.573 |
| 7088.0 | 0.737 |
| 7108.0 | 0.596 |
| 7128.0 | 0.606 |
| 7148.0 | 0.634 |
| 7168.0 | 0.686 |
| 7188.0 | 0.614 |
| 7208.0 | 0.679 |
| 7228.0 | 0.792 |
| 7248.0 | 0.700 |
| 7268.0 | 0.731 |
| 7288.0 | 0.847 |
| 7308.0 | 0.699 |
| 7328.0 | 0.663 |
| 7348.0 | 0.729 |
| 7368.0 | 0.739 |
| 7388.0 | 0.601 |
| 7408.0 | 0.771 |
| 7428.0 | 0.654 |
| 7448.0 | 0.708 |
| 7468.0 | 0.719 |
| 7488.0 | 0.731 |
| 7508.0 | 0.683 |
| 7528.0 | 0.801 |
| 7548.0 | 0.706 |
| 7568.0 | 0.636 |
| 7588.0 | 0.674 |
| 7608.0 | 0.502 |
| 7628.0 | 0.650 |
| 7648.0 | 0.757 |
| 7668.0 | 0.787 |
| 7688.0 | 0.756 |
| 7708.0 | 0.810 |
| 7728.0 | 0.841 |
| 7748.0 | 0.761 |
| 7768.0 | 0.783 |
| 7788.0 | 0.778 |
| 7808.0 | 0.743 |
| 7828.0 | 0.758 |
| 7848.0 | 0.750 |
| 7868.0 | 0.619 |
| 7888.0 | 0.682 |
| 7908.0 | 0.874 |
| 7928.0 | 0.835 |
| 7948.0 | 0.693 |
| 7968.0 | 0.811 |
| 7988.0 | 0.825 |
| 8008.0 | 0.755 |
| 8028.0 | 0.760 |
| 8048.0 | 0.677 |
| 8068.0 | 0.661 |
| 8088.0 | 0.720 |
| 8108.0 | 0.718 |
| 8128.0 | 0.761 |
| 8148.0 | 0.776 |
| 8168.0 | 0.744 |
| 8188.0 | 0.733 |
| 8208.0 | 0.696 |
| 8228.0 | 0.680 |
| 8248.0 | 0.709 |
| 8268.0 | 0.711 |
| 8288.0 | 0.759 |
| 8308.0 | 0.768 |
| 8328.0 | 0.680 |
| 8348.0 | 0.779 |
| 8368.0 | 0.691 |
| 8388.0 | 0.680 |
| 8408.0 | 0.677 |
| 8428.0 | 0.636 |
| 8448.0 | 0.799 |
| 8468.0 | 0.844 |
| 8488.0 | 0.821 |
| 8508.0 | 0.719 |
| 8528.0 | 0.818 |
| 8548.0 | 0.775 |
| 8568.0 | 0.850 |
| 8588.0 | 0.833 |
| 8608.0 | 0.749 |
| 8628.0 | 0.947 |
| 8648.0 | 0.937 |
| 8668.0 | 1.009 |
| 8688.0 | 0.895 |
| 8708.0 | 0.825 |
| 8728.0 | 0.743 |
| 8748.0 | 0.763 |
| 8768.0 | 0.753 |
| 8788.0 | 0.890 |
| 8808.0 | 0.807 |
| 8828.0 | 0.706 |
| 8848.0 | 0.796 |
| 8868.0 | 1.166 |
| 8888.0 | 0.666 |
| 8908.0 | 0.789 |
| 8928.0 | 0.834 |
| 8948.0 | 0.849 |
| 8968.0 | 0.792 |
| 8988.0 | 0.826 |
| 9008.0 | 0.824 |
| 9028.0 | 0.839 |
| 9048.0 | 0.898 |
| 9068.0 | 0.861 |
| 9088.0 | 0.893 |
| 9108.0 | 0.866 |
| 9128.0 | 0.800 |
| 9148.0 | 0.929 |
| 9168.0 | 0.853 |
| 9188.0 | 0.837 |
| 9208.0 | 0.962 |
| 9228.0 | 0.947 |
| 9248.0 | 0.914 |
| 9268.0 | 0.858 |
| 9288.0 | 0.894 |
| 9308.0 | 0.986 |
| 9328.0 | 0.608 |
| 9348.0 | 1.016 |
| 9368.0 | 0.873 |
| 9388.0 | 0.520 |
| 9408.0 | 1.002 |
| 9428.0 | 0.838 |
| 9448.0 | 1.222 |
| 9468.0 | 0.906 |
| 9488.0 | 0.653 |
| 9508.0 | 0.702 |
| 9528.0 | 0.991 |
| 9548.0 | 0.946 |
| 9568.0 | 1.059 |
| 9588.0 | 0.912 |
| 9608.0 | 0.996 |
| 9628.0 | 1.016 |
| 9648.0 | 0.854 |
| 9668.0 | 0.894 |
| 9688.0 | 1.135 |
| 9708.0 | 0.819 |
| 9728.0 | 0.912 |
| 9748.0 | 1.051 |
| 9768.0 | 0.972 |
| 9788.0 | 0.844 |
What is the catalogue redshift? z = 0.614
